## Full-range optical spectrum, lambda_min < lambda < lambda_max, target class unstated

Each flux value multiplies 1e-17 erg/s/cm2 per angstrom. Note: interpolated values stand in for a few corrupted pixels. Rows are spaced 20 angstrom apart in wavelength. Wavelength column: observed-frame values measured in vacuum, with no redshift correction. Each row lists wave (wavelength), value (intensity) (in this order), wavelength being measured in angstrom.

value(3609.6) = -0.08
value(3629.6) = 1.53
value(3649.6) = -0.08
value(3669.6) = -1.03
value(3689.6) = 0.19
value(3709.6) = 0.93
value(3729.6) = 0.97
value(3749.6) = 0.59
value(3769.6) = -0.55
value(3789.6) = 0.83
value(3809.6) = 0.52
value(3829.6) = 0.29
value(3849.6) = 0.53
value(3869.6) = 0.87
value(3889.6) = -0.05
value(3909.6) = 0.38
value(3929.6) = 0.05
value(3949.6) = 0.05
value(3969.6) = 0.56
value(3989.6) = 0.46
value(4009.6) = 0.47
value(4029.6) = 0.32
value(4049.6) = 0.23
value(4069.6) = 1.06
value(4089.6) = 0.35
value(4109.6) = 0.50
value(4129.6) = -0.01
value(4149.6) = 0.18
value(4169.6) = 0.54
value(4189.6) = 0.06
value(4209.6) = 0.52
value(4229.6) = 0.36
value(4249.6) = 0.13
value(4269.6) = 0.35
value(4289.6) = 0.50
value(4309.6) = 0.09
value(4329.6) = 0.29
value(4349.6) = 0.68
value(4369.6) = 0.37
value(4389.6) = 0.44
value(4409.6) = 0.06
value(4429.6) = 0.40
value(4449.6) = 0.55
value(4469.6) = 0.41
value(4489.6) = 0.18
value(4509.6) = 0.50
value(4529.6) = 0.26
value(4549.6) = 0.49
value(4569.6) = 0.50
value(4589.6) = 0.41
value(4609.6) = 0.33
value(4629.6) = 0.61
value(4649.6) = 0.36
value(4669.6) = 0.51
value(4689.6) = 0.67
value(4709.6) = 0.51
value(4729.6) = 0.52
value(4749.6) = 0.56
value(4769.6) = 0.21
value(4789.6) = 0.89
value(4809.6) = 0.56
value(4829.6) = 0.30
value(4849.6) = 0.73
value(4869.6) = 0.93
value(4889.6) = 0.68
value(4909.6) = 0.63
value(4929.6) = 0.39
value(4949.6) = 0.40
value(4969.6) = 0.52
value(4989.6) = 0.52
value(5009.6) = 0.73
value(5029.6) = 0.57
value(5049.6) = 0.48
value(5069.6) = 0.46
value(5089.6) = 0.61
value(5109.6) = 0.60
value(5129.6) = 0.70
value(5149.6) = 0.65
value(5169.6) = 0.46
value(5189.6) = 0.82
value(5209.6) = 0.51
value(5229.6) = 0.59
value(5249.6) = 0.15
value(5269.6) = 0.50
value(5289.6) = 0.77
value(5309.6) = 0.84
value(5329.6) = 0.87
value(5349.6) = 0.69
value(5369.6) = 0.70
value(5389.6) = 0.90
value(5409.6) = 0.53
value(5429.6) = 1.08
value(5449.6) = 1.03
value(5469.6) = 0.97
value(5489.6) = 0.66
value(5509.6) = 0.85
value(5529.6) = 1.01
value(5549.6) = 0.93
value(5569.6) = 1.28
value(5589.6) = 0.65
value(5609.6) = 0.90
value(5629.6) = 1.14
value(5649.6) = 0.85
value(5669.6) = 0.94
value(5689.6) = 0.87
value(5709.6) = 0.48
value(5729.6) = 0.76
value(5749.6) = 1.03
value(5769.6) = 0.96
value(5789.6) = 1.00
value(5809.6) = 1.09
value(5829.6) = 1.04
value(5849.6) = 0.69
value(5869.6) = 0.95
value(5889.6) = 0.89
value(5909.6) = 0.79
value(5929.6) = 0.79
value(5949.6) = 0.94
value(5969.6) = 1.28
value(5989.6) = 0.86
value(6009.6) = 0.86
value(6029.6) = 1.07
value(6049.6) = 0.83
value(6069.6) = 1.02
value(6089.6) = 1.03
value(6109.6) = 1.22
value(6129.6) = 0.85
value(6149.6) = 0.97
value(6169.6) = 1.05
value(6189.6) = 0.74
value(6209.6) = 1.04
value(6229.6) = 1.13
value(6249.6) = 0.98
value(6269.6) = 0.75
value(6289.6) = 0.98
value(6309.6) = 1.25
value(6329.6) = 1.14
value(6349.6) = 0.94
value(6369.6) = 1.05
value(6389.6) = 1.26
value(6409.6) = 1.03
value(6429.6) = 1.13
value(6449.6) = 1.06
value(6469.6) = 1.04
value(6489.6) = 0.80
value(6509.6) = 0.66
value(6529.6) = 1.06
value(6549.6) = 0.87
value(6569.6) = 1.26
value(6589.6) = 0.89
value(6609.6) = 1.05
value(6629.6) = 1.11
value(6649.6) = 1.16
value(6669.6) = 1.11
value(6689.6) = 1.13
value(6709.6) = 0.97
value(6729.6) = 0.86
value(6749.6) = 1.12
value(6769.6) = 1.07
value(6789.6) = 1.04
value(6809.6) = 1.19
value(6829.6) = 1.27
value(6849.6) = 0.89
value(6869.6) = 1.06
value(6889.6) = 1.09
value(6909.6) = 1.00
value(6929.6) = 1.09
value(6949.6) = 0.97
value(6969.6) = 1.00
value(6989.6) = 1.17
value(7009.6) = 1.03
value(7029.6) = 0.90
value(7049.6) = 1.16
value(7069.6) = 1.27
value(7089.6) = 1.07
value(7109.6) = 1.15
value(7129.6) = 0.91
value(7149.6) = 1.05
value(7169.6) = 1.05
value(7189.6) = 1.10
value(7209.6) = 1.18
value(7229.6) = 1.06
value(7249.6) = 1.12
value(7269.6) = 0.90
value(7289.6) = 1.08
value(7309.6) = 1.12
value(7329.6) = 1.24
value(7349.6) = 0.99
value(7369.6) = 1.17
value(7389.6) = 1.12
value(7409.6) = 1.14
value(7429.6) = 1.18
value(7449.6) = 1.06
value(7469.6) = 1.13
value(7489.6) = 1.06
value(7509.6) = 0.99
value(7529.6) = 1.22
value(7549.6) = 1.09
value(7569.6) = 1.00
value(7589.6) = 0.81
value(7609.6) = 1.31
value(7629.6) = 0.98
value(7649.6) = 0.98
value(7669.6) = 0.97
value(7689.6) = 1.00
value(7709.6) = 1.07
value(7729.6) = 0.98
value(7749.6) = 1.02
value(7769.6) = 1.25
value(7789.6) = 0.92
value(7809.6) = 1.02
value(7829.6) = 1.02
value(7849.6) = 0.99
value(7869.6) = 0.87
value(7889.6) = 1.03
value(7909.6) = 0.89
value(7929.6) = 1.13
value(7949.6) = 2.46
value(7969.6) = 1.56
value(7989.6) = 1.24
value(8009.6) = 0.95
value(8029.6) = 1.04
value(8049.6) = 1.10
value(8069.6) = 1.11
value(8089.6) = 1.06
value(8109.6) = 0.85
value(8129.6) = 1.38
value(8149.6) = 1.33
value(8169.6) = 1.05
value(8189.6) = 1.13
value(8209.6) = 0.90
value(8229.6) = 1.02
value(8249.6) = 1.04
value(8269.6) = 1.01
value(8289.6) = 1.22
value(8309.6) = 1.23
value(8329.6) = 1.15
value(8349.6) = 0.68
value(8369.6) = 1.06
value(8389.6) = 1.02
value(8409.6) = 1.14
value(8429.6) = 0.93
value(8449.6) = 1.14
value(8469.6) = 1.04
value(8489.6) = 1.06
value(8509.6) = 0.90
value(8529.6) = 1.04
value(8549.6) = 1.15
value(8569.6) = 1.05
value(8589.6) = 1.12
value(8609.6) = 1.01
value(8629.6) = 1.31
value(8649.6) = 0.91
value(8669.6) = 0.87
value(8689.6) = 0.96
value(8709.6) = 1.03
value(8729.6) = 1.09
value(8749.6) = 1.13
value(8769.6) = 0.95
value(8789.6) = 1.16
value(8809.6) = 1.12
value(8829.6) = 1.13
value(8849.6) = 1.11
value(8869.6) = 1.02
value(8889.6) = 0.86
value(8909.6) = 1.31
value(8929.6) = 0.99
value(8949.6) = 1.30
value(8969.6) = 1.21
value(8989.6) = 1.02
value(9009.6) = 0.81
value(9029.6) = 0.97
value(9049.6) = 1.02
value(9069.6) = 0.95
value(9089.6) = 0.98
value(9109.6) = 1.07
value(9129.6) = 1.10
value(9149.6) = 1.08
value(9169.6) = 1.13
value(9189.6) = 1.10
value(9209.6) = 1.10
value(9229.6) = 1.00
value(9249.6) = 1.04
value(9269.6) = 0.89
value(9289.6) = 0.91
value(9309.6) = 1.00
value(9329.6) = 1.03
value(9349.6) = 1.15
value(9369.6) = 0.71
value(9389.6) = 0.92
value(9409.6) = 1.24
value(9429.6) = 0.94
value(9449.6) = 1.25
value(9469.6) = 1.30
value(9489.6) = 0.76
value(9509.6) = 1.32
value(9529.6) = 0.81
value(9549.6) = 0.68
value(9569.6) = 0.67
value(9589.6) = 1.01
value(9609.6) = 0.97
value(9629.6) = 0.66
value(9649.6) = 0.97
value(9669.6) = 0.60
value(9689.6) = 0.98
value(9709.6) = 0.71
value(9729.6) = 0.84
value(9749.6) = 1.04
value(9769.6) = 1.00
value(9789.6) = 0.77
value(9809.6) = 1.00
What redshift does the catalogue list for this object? 0.210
